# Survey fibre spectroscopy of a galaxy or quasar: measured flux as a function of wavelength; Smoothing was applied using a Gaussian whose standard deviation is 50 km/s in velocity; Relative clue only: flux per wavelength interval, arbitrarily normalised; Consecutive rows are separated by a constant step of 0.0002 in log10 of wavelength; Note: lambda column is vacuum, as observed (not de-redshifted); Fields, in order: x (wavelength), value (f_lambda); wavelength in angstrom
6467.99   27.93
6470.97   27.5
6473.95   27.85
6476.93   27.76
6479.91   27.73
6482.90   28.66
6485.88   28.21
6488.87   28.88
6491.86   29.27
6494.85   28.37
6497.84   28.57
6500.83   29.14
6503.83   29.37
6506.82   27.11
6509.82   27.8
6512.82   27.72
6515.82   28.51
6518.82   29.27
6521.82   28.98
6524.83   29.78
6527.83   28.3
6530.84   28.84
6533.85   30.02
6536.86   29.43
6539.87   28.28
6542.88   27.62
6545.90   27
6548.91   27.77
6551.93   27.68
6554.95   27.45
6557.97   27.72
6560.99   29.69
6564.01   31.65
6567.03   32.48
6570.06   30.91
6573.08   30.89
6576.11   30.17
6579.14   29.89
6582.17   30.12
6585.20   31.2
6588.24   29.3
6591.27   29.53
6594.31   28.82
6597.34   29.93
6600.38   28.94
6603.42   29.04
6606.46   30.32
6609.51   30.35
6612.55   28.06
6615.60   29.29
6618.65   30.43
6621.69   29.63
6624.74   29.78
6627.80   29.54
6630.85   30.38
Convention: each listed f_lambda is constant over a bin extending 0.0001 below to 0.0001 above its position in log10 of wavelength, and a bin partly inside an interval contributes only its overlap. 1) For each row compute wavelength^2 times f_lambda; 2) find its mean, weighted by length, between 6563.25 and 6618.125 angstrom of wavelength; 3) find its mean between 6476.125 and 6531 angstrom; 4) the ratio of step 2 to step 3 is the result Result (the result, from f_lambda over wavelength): 1.08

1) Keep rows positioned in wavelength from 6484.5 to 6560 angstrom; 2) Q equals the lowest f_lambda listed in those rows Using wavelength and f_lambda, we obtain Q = 27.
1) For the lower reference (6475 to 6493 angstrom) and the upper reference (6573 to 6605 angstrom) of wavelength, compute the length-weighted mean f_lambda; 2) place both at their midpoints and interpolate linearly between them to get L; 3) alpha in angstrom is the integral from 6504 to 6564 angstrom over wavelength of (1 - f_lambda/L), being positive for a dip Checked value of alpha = 1.18 angstrom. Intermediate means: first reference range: 28.4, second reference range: 29.8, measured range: 28.5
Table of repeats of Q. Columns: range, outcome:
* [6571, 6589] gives 29.3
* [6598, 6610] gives 28.94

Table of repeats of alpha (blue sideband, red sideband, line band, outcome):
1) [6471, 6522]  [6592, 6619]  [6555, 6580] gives -1.04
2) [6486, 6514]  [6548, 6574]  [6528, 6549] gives 0.52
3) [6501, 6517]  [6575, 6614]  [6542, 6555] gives 0.61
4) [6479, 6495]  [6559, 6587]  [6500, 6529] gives 0.65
